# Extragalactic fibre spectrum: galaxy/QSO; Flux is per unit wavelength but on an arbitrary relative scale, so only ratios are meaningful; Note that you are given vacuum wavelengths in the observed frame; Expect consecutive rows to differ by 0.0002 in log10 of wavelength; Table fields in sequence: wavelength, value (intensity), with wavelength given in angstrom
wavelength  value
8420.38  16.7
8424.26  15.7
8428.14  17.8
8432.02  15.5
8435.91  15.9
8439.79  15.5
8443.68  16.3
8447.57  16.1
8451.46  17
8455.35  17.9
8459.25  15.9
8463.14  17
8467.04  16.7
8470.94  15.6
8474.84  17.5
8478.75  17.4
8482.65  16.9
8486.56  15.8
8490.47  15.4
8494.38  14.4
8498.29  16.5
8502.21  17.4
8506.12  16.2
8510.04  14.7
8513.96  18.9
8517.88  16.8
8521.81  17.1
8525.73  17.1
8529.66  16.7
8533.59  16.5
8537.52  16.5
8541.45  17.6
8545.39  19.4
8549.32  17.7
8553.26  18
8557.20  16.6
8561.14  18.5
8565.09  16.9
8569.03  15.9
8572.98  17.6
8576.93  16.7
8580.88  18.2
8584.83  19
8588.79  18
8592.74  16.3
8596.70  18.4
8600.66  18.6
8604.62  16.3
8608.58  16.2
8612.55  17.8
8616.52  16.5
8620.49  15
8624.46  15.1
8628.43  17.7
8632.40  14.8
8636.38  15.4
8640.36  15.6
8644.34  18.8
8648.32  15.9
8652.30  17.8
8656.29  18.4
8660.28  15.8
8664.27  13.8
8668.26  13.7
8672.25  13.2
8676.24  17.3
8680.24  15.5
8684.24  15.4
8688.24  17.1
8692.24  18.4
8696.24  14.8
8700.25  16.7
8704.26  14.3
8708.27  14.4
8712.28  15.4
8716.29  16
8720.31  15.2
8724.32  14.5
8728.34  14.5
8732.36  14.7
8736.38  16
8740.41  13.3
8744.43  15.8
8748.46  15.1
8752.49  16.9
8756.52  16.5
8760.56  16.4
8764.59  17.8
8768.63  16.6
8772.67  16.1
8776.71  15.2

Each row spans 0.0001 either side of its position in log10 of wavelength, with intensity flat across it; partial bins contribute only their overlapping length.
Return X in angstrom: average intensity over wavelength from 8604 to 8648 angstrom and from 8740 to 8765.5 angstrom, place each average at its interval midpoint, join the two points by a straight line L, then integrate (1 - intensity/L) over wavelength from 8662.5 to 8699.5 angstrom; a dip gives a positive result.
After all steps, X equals 1.5 angstrom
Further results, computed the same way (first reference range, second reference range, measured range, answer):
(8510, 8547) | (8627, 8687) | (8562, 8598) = -1.61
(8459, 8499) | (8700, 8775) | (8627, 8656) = -1.51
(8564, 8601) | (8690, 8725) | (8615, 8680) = 2.38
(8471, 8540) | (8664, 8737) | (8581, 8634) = -3.45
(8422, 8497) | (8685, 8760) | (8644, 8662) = -1.68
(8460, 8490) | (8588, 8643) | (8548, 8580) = -1.34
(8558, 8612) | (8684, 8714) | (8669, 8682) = 0.80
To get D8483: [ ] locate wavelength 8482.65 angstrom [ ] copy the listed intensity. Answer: 16.9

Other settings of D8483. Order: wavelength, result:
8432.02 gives 15.5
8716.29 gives 16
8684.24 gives 15.4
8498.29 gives 16.5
